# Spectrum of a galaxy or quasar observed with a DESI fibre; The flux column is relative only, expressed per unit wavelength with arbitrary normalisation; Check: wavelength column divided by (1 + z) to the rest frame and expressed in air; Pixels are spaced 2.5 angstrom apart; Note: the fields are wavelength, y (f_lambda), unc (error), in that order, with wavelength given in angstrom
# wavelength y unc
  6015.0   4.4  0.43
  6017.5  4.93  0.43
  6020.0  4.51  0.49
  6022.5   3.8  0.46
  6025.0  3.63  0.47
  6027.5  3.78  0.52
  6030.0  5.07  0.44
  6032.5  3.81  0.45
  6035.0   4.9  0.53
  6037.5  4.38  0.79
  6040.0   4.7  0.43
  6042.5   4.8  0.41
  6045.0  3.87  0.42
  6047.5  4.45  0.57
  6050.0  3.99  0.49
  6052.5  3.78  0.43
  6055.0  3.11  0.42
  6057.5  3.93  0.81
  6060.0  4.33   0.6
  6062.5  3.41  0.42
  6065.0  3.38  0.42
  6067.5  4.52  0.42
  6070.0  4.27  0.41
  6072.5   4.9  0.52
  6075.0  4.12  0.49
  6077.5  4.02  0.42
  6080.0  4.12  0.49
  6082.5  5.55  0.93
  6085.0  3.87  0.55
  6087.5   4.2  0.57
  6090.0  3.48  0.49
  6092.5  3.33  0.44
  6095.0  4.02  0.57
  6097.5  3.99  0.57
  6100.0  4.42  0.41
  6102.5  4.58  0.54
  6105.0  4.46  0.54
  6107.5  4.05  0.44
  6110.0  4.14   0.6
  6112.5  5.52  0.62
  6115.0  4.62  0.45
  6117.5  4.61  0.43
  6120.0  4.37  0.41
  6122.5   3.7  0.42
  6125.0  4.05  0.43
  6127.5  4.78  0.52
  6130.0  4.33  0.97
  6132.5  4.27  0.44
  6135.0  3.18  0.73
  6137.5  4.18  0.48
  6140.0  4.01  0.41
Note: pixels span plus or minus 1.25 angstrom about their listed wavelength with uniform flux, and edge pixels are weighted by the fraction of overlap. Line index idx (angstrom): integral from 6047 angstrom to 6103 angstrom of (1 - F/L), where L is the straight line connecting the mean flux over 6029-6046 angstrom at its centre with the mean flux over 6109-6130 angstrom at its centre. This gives 5.3 angstrom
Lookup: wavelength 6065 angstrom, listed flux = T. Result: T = 3.38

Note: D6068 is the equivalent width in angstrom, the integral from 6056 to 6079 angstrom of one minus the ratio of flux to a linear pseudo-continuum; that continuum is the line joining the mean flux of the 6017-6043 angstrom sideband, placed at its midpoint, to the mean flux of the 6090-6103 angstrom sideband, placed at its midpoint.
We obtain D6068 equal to 0.3 angstrom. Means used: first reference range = 4.36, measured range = 4.09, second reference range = 3.98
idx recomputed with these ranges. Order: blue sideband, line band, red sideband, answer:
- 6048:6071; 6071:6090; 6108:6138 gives -1.5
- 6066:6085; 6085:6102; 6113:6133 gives 1.9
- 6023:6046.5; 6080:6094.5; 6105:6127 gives 0.9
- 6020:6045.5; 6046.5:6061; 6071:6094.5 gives 1.1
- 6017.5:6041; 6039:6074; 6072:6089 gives 1.9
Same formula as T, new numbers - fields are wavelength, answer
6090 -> 3.48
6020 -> 4.51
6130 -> 4.33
